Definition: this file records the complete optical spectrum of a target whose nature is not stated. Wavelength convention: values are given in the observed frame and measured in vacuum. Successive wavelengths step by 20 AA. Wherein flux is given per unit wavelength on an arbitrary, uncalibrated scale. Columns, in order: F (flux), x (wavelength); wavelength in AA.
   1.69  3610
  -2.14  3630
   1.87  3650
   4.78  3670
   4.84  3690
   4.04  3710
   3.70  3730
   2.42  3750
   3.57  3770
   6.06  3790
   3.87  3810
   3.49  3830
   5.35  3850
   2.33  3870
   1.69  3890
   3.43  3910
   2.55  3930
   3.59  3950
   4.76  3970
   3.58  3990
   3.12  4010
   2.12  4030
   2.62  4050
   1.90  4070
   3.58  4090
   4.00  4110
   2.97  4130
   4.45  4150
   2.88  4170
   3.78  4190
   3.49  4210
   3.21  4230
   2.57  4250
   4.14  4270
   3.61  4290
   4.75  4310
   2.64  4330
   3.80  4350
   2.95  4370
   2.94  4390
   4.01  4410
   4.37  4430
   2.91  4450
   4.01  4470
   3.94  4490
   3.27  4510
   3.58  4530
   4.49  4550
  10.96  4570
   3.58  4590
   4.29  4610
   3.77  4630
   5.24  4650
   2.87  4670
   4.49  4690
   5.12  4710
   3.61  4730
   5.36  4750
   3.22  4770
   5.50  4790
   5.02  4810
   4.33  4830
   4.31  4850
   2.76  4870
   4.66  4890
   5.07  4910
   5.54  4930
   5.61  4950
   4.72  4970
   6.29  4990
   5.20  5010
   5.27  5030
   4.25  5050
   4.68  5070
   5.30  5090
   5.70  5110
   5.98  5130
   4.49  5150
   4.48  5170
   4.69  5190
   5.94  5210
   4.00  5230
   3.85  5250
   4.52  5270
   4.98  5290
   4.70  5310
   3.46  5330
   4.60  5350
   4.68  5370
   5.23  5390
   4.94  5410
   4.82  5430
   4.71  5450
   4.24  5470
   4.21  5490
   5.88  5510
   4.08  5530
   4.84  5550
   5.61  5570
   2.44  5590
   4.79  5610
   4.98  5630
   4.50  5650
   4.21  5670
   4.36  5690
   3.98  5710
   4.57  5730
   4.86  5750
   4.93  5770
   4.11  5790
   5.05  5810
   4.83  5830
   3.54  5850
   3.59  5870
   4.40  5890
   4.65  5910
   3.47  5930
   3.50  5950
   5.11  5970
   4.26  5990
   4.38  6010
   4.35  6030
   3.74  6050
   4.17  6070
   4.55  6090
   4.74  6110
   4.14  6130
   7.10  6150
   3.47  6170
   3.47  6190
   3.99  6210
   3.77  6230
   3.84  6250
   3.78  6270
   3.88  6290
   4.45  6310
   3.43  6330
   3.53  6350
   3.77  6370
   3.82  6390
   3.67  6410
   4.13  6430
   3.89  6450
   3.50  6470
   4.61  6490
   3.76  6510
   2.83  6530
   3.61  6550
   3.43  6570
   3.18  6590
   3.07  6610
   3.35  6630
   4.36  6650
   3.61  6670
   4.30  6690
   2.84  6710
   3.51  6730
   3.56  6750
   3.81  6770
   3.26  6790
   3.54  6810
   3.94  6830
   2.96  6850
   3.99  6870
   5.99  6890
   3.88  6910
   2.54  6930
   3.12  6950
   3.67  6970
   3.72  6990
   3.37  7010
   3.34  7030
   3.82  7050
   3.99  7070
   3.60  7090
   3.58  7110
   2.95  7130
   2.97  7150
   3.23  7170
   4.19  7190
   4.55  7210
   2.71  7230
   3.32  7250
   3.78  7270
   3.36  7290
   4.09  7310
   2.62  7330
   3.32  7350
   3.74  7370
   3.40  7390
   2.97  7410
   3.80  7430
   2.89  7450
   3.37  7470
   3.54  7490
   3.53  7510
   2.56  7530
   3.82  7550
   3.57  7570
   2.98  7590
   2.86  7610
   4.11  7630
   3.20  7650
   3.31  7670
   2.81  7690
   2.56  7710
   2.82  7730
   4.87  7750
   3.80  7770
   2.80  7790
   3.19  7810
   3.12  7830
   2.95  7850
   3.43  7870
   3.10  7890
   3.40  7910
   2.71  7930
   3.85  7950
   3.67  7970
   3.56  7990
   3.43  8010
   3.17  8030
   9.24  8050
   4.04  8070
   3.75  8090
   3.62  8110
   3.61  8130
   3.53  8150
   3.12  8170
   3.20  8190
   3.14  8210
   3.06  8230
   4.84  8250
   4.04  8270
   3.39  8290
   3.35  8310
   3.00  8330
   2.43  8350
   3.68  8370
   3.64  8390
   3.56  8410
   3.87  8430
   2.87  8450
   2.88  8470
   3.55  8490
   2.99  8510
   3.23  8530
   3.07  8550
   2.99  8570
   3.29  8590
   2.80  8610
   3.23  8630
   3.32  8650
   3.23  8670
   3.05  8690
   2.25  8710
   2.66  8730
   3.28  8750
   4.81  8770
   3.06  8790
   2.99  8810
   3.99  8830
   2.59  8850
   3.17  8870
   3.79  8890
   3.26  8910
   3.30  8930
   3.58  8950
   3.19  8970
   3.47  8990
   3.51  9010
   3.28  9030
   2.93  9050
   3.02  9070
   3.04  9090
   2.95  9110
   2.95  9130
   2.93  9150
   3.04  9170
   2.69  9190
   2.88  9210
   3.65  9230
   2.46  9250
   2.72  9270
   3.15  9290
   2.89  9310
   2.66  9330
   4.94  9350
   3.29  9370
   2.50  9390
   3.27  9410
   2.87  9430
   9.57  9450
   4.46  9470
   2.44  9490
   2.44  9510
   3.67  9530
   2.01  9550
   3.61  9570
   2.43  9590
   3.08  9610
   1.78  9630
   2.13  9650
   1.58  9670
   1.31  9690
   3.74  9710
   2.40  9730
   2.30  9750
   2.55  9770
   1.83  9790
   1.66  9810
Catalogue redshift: 0.227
